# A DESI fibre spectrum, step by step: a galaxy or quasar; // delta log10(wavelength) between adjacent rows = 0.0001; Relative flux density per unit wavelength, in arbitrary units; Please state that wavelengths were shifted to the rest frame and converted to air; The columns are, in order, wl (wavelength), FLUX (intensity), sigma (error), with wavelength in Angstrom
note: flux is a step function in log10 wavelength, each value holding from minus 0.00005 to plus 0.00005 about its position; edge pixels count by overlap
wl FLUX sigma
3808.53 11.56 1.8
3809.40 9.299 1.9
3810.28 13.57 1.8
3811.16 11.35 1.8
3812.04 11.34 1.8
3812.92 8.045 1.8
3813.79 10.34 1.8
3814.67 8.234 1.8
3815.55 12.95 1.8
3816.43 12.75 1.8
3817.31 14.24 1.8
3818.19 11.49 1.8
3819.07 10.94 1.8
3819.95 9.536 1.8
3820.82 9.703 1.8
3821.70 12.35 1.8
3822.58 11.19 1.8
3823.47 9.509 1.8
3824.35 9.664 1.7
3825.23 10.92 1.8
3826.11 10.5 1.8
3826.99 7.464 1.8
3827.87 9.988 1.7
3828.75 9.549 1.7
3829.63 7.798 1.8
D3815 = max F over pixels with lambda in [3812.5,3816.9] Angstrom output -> 12.95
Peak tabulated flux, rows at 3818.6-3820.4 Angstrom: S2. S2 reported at 10.94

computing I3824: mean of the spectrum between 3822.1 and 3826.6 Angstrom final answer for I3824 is 10.3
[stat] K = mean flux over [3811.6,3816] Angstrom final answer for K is 10.2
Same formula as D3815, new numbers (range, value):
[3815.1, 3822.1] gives 14.24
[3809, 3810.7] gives 13.57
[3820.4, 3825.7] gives 12.35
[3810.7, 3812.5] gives 11.35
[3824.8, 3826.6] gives 10.92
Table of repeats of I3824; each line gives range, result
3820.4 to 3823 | 11.1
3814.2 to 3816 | 10.6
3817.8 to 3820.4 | 10.7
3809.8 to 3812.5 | 12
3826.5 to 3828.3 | 8.78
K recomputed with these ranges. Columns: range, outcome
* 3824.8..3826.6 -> 10.6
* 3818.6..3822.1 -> 10.6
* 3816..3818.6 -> 12.8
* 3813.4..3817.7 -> 11.7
